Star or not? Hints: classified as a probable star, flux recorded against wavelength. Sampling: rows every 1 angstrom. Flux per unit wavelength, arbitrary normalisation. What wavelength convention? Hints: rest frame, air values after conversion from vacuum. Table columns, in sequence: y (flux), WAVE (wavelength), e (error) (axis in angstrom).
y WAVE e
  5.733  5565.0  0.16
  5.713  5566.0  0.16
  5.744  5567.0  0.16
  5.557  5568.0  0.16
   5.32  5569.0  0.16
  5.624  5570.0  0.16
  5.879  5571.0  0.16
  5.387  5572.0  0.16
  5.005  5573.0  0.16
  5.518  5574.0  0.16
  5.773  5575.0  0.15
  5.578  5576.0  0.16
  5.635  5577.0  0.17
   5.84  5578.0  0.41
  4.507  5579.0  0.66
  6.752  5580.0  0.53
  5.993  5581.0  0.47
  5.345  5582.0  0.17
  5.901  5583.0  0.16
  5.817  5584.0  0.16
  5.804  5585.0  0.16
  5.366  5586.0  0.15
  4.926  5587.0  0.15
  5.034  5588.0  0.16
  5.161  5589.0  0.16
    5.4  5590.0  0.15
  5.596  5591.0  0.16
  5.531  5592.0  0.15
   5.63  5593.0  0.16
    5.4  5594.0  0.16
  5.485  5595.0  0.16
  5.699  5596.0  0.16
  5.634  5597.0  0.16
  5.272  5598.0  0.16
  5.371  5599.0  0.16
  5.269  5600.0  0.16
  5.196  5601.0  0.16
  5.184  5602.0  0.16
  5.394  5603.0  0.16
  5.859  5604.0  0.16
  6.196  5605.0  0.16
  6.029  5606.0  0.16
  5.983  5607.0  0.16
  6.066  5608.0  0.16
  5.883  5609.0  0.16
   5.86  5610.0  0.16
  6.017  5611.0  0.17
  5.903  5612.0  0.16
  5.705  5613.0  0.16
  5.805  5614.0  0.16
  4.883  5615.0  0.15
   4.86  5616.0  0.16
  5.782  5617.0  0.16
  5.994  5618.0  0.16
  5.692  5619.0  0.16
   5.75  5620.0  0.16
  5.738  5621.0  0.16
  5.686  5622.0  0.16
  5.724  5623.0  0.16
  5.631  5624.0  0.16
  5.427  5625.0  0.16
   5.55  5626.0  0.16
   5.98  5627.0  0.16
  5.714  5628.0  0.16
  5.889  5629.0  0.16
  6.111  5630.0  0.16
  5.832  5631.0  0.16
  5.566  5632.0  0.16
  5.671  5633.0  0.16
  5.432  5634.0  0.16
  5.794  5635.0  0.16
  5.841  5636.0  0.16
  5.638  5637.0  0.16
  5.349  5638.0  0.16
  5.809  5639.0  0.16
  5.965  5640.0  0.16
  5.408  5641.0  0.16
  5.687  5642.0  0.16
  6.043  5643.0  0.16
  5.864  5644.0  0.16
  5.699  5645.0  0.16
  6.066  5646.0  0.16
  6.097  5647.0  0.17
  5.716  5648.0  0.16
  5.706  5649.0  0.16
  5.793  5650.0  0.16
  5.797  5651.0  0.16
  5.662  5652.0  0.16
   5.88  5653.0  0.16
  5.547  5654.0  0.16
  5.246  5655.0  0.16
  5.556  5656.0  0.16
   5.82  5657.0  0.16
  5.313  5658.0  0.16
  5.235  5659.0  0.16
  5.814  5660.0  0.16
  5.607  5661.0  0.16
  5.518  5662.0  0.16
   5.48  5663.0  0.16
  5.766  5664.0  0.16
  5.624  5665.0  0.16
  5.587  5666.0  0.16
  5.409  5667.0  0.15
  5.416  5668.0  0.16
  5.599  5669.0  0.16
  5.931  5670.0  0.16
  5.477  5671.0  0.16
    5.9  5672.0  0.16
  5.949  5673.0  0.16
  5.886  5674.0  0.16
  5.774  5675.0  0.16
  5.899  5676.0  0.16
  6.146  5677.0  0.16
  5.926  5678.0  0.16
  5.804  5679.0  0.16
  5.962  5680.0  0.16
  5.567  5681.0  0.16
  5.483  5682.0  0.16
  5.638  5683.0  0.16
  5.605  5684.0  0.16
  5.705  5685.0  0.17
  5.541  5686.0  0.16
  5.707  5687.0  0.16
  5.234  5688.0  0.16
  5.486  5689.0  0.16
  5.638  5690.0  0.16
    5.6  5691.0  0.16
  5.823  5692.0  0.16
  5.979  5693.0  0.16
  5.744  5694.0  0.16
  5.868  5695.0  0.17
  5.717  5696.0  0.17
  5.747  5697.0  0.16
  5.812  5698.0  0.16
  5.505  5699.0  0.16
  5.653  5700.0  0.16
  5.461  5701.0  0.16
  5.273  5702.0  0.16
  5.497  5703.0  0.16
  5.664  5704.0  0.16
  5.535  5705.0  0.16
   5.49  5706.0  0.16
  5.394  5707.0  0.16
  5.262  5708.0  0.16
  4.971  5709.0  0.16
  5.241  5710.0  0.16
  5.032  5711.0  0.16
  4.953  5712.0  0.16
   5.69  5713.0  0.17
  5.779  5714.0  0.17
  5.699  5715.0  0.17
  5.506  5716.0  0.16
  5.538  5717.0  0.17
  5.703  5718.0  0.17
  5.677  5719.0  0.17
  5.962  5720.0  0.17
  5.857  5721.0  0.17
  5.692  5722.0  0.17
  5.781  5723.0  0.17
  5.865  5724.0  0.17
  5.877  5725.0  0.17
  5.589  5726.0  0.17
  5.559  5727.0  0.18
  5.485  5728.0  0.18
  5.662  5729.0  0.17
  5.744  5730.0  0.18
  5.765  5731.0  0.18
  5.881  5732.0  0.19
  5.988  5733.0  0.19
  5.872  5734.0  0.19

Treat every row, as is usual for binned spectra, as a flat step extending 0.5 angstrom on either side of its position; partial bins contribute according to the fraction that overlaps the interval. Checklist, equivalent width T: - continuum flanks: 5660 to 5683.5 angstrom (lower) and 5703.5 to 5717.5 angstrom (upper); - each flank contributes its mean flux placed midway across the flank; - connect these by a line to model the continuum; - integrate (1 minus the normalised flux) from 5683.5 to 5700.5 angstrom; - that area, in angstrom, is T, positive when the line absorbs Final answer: -0.3 angstrom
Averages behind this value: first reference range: 5.71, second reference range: 5.41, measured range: 5.67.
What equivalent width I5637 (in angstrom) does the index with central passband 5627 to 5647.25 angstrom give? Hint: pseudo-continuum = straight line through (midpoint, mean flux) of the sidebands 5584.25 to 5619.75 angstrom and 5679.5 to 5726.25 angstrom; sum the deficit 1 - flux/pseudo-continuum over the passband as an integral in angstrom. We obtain -0.7 angstrom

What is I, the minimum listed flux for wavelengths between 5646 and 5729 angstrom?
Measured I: 4.953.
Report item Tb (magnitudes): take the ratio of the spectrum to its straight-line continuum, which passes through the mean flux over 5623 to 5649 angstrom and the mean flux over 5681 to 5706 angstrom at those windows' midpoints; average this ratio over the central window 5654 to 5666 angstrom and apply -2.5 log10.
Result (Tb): 0.03 mag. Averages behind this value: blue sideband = 5.75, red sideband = 5.62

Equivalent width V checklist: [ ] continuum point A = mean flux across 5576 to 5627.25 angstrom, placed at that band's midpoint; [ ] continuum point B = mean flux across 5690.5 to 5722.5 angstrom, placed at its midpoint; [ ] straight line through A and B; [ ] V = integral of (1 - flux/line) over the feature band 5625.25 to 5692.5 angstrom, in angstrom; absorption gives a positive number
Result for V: -1.3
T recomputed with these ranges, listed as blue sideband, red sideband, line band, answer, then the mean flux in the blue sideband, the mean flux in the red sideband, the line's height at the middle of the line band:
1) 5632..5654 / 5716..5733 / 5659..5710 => 0.9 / 5.75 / 5.73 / 5.74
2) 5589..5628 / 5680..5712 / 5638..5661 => -0.5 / 5.63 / 5.54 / 5.59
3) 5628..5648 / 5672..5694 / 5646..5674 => 0.5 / 5.77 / 5.74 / 5.75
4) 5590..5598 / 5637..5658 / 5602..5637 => -0.7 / 5.54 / 5.72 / 5.63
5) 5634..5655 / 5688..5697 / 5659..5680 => 0.0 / 5.75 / 5.71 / 5.73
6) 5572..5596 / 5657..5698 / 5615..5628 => -0.1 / 5.52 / 5.68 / 5.59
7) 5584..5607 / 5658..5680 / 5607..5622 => -0.5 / 5.49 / 5.7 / 5.55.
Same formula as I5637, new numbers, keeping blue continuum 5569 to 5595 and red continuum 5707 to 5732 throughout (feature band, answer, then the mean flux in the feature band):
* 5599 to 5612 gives -0.5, 5.74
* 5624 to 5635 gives -0.3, 5.72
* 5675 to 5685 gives -0.4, 5.78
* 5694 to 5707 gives -0.1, 5.6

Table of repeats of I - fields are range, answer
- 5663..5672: 5.409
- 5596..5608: 5.184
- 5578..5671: 4.507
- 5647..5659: 5.235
